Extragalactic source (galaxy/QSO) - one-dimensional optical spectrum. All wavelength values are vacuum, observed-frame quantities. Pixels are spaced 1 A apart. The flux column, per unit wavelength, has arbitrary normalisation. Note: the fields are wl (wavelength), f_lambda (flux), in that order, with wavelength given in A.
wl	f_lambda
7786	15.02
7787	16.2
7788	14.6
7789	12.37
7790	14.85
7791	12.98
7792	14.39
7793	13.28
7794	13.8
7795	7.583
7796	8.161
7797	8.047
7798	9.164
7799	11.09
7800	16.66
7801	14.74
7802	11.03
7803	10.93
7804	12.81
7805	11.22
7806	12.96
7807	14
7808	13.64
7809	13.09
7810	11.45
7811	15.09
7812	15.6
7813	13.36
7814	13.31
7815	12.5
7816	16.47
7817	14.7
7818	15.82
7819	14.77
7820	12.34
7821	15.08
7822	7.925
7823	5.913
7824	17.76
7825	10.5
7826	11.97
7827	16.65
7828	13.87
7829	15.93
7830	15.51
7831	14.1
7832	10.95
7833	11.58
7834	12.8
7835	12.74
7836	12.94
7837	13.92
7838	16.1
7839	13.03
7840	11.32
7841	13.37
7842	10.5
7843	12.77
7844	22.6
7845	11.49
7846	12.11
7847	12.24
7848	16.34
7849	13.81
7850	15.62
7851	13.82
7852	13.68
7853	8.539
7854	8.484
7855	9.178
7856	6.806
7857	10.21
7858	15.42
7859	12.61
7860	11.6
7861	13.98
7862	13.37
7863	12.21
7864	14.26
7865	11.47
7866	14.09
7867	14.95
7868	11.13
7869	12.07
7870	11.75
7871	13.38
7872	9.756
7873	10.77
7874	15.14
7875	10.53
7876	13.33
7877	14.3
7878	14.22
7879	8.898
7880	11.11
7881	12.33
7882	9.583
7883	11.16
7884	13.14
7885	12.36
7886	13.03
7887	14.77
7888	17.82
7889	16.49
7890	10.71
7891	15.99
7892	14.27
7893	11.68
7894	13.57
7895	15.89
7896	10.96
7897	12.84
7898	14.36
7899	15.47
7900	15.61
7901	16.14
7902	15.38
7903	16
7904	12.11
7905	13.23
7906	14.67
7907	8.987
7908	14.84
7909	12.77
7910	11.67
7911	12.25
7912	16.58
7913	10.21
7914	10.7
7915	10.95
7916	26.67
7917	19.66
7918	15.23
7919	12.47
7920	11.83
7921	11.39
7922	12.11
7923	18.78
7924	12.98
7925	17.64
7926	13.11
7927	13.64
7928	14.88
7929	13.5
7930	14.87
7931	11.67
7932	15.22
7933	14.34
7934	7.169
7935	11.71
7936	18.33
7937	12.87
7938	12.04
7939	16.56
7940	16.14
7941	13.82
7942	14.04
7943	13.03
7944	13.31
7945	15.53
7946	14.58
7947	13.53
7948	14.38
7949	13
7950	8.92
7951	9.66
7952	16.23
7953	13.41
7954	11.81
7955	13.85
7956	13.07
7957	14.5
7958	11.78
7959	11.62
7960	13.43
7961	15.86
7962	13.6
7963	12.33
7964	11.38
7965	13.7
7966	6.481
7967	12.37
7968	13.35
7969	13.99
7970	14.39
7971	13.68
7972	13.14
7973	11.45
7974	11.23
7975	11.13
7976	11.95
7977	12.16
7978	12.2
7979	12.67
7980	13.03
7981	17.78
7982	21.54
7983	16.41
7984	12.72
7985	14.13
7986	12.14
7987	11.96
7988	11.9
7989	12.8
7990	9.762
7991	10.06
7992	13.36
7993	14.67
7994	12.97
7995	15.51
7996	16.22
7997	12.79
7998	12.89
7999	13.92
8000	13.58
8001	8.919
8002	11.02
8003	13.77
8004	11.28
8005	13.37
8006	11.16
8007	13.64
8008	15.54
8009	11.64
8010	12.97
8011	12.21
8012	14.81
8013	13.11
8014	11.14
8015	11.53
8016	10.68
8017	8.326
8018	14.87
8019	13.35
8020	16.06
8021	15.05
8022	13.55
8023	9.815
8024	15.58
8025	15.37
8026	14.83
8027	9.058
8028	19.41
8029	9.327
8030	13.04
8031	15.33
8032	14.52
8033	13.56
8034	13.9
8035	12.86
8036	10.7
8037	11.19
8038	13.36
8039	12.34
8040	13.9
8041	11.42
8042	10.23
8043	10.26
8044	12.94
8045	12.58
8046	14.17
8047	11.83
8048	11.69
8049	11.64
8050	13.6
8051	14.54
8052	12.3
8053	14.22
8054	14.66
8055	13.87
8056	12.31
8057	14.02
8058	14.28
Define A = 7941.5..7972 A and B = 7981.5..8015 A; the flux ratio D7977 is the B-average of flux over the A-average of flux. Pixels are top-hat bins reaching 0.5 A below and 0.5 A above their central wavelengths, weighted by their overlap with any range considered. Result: 1.01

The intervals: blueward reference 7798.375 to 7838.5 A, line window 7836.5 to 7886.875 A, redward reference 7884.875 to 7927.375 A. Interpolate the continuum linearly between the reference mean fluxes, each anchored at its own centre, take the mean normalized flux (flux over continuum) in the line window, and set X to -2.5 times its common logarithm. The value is 0.10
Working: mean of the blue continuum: 13.3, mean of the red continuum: 14.2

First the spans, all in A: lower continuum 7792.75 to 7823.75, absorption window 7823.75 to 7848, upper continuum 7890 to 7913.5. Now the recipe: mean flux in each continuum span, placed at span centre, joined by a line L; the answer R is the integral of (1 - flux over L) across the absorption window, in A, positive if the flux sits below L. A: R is -1.5 A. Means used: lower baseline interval 12.5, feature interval 13.6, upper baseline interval 13.7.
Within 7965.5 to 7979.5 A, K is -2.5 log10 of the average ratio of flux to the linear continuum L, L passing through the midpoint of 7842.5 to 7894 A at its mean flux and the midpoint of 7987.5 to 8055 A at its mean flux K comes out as 0.06 mag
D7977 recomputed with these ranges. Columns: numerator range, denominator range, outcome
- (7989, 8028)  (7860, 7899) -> 1.00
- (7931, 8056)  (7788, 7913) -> 1.01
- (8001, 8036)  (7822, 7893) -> 1.01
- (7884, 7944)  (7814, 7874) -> 1.08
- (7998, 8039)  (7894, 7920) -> 0.91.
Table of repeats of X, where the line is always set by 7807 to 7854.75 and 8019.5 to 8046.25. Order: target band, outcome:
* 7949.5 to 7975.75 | 0.055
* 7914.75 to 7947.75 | -0.090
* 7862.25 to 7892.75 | 0.039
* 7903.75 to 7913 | 0.031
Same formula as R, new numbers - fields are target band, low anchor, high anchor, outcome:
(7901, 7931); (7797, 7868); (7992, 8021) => -2.6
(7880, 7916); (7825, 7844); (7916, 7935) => 1.2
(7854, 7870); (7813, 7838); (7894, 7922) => 1.8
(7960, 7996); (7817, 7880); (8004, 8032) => -0.2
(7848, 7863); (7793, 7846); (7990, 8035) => 1.1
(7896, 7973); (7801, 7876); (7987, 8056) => -4.3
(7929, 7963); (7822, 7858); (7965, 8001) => -1.1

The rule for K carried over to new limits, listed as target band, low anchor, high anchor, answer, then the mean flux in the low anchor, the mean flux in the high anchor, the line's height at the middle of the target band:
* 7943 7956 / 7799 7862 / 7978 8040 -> -0.001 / 13.1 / 13.2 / 13.2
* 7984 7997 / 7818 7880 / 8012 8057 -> -0.003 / 12.8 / 12.9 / 12.9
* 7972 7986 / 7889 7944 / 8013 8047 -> -0.024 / 14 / 12.8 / 13.4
